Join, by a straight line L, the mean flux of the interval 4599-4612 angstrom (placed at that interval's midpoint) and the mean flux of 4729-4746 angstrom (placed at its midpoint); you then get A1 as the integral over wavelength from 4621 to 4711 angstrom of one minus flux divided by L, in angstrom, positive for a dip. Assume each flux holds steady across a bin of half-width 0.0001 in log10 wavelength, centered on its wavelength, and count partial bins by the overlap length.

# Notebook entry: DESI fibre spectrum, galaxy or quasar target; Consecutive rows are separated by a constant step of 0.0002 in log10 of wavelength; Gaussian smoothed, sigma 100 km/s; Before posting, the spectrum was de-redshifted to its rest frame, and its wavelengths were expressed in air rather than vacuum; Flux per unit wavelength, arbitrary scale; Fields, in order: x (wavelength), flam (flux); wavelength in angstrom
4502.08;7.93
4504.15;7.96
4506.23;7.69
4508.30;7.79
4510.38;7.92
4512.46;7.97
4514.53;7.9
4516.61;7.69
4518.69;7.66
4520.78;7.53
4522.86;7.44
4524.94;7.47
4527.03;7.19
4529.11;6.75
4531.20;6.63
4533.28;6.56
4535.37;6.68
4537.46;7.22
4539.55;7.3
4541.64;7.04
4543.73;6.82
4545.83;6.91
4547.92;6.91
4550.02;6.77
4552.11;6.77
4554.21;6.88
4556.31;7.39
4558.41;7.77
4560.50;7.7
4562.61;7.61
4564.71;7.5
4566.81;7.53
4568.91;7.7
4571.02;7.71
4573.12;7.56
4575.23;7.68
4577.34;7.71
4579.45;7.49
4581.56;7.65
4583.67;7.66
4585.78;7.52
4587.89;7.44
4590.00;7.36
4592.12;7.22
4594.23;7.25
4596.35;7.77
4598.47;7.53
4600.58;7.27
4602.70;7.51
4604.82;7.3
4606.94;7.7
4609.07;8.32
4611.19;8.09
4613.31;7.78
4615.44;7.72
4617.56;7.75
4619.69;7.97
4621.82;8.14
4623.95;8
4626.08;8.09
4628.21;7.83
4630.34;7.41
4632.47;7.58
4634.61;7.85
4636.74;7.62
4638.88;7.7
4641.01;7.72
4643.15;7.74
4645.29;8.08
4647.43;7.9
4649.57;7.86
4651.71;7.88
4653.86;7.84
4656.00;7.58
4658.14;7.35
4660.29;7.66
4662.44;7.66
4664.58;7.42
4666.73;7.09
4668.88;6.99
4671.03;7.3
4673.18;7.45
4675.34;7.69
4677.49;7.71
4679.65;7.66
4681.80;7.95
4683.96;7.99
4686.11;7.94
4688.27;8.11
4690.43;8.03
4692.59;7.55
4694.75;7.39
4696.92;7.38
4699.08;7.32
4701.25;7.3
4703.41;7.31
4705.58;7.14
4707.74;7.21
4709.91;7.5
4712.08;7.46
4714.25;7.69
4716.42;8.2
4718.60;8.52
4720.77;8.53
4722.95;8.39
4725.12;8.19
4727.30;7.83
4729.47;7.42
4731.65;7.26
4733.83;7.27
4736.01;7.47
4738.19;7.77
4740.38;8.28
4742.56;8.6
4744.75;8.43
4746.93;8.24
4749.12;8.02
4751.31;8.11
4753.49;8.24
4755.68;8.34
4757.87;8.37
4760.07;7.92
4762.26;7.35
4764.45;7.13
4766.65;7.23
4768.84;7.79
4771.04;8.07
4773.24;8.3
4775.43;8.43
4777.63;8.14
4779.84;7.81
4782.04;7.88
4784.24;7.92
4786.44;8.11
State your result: 1.3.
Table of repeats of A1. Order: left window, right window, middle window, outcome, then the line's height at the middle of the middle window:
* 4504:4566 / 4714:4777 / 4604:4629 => -1.1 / 7.57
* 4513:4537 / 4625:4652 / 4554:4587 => -0.5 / 7.46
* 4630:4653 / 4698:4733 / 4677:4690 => -0.3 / 7.73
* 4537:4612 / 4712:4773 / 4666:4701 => 0.8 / 7.76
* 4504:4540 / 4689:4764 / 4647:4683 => 0.5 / 7.69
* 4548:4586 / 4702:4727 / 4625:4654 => -0.6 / 7.64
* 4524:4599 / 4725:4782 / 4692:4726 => 0.4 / 7.77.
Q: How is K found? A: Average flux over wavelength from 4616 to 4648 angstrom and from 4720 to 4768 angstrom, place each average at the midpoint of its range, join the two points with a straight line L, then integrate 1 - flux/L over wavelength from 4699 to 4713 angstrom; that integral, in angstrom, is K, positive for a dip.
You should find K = 1.0 angstrom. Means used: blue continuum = 7.82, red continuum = 7.92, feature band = 7.32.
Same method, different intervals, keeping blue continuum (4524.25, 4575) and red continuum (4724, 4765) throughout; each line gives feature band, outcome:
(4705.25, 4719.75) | 0.2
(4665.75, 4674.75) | 0.5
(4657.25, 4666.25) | 0.1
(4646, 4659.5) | -0.3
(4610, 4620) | -0.6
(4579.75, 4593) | -0.3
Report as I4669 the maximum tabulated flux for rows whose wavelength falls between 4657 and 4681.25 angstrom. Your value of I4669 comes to 7.71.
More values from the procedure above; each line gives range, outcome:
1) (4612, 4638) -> 8.14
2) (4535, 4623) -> 8.32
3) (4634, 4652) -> 8.08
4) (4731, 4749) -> 8.6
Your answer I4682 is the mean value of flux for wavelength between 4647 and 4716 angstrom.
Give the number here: 7.58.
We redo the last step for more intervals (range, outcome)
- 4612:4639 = 7.81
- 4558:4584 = 7.63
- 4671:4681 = 7.6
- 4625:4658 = 7.77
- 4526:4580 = 7.22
